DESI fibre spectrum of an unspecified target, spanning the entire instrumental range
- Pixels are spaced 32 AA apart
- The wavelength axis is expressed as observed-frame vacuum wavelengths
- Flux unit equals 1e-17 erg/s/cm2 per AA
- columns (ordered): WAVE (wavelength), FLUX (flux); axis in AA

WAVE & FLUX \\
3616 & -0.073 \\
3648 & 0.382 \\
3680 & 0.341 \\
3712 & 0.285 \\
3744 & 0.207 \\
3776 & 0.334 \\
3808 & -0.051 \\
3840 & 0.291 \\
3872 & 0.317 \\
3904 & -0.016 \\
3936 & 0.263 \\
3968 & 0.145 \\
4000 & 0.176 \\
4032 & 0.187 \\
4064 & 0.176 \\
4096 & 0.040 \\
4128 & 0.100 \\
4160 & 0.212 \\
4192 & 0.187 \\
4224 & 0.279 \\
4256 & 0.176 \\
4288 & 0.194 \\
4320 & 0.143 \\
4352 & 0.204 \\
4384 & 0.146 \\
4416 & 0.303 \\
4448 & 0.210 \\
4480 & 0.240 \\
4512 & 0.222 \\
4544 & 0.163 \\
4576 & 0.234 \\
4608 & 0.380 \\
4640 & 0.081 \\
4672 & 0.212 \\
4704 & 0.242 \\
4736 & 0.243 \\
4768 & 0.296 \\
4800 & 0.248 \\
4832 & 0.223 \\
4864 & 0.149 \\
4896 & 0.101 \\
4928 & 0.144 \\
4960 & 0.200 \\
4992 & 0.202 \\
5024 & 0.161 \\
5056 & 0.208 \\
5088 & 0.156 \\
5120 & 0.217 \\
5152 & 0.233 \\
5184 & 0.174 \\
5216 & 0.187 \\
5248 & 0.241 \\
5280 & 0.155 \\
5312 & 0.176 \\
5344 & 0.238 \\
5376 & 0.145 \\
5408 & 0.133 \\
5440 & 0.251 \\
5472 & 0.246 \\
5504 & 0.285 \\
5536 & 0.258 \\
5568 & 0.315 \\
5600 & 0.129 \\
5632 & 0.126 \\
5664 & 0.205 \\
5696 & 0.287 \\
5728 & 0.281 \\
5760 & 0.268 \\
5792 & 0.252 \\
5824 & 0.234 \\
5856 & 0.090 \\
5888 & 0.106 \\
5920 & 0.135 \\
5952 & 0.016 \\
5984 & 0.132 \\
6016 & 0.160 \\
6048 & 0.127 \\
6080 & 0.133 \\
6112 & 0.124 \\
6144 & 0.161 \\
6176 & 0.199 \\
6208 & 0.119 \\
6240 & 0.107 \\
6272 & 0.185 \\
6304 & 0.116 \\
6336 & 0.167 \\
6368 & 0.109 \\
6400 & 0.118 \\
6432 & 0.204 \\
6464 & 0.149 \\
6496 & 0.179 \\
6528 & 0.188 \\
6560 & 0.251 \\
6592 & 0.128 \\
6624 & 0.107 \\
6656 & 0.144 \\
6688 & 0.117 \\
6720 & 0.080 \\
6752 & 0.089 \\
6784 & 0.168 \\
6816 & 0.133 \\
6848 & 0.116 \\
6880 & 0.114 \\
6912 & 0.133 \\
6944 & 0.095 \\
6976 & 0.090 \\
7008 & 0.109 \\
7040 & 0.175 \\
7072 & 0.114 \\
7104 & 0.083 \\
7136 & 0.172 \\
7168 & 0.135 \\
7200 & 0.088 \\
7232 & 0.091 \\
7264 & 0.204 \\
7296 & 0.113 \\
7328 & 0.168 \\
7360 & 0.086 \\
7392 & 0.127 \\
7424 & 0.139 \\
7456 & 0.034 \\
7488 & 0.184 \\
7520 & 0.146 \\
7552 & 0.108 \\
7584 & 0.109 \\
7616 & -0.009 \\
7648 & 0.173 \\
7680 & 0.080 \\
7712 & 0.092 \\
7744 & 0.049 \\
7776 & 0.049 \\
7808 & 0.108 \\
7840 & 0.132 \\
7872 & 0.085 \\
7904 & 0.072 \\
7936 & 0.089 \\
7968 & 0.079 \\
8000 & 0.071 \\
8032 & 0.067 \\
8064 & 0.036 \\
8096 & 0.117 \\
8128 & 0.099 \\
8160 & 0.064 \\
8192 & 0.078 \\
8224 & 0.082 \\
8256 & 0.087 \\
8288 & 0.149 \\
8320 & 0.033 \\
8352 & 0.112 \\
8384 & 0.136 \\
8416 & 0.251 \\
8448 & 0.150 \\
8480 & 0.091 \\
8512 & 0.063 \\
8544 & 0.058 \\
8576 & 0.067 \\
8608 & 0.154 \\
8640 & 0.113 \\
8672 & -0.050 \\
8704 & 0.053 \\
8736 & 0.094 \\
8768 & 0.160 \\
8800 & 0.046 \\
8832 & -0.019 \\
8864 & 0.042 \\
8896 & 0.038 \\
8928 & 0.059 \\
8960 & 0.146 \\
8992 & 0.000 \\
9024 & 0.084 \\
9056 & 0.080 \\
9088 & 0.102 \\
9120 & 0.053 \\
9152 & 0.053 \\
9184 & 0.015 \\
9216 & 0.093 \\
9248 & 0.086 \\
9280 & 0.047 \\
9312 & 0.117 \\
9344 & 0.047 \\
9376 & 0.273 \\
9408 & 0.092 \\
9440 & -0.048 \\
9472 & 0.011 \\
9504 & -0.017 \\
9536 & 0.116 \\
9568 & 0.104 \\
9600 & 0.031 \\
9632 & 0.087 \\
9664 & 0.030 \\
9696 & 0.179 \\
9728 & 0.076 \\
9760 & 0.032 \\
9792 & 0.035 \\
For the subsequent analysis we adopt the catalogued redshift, 0.282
